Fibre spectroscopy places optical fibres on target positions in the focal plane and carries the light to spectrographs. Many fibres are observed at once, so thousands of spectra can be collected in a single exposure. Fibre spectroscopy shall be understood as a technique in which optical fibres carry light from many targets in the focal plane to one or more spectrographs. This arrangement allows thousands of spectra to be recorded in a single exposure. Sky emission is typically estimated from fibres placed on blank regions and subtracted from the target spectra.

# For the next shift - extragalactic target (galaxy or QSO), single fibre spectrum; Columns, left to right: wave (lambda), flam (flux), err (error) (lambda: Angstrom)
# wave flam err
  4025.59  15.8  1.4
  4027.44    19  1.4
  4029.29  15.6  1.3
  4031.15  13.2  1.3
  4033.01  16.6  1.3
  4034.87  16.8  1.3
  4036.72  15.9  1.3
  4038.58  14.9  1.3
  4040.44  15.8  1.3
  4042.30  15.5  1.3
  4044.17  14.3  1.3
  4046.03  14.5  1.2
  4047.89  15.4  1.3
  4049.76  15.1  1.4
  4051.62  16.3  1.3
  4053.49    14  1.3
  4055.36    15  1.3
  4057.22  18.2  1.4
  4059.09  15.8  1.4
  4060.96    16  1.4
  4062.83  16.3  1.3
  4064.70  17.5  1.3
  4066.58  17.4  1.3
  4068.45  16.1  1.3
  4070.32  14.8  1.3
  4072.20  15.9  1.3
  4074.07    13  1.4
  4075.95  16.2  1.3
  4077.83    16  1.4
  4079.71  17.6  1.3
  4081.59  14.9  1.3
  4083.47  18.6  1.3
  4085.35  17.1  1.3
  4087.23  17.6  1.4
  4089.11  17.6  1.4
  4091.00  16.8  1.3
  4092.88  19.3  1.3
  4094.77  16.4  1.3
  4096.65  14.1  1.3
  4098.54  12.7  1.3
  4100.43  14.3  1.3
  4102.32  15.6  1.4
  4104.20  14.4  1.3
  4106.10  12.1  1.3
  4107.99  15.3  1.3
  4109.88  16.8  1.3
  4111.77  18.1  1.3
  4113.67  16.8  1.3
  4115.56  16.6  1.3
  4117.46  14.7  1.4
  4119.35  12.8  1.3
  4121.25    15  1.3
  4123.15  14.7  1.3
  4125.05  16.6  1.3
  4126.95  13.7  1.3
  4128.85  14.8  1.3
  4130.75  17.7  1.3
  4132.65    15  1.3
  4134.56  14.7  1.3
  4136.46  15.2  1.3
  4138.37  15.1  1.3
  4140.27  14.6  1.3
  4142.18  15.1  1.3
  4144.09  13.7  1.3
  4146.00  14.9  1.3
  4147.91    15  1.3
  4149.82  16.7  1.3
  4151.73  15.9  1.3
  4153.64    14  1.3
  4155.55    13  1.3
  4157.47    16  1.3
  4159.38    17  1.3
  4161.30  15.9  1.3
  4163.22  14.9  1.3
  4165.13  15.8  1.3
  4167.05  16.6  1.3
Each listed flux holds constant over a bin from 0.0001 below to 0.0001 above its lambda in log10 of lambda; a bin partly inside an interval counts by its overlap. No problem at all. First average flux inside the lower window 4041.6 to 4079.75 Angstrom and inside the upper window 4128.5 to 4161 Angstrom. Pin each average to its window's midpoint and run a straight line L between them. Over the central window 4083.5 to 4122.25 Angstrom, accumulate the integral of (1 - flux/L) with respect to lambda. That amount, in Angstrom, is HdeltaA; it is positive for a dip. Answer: -0.8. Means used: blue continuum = 15.7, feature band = 15.8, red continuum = 15.2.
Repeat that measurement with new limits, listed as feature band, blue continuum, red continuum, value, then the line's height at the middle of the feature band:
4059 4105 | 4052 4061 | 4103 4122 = -1.5 Angstrom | 15.6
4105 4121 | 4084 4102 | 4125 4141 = 0.4 Angstrom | 15.7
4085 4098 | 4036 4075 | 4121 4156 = -1.3 Angstrom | 15.4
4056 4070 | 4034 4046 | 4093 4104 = -1.3 Angstrom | 15.3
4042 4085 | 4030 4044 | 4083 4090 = 2.0 Angstrom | 16.6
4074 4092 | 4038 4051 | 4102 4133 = -1.8 Angstrom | 15.2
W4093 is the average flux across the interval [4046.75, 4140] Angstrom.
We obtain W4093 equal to 15.7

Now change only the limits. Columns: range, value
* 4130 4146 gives 15.1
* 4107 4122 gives 15.8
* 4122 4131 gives 15.3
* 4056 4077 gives 16.1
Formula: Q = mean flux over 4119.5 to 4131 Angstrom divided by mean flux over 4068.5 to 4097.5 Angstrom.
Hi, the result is 0.92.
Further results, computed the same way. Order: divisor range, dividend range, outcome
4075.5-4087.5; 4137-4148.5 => 0.88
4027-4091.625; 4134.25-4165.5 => 0.95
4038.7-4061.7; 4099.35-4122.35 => 0.98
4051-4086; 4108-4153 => 0.95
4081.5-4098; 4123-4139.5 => 0.90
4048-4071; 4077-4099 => 1.04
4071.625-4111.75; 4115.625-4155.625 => 0.94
